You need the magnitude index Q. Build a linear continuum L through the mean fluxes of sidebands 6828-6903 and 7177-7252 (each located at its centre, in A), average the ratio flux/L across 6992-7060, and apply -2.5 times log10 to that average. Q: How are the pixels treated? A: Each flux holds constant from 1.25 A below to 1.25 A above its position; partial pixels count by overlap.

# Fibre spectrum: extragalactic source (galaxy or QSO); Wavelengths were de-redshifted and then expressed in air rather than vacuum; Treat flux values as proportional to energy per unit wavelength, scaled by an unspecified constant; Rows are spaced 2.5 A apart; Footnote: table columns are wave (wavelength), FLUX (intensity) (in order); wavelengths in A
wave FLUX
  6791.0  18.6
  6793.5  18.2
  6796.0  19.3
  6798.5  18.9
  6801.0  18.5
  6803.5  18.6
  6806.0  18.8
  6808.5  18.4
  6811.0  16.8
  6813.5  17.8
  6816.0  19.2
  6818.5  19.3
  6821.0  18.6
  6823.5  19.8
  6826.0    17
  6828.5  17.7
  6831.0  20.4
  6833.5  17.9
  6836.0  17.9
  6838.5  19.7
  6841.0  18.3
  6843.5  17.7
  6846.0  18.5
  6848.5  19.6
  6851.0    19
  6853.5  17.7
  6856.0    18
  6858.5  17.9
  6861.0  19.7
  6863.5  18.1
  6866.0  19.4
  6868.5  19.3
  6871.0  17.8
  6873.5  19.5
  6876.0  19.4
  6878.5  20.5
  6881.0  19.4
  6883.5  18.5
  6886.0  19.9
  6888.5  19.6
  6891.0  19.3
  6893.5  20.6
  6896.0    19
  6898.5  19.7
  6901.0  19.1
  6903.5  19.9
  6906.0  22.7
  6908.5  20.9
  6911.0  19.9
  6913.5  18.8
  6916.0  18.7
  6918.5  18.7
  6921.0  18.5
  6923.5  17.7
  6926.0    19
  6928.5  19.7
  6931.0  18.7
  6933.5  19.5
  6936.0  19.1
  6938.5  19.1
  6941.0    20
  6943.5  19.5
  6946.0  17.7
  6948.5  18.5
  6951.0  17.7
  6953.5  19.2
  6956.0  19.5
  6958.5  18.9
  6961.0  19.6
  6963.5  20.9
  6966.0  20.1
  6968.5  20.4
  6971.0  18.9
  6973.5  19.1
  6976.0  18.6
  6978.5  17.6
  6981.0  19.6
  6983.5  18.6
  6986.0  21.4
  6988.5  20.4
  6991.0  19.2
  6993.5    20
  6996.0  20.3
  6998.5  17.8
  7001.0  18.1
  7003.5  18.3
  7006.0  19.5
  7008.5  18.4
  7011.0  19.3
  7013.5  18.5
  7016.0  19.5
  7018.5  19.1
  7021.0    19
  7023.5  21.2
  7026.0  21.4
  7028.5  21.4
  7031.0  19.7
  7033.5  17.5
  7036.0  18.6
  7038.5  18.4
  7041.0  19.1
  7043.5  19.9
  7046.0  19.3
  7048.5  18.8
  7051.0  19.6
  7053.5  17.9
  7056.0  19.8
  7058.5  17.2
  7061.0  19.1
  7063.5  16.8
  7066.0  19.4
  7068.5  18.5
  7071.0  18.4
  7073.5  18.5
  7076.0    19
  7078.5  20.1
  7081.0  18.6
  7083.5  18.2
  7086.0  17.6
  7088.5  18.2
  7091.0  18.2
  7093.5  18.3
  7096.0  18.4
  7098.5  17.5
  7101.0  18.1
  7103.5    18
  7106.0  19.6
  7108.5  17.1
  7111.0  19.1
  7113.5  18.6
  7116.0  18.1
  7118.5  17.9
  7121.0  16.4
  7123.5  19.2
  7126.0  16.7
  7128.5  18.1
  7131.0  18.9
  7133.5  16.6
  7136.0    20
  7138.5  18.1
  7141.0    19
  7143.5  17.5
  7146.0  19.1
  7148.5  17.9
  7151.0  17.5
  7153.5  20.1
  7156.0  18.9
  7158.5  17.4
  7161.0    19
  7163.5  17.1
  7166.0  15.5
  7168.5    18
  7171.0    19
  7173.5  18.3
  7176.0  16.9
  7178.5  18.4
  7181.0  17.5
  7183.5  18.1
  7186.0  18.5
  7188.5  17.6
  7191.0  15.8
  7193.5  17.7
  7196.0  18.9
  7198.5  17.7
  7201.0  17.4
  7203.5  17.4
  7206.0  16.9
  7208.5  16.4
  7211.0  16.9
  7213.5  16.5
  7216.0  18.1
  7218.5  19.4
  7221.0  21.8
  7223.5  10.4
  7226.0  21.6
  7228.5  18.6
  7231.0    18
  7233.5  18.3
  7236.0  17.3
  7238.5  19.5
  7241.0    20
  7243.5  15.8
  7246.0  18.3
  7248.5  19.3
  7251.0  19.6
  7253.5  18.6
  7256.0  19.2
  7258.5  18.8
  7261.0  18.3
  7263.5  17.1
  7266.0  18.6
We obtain -0.039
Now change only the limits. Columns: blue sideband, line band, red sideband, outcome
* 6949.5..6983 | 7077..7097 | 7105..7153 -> 0.00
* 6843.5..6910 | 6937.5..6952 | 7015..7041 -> 0.04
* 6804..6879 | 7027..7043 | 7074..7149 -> -0.05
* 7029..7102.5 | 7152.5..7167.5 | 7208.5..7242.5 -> 0.02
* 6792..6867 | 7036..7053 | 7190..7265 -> -0.05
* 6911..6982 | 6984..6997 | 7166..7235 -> -0.07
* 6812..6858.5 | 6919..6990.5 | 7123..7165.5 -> -0.04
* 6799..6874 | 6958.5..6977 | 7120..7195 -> -0.07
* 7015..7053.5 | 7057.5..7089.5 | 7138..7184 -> 0.03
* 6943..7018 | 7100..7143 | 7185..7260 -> 0.02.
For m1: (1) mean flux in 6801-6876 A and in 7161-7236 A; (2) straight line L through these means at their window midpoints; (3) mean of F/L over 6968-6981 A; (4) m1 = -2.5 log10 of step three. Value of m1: -0.04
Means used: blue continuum 18.6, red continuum 17.7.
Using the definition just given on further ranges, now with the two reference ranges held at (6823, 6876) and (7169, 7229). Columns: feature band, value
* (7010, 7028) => -0.092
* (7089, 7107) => -0.017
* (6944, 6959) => -0.015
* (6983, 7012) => -0.061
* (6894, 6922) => -0.068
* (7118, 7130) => 0.015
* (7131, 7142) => -0.034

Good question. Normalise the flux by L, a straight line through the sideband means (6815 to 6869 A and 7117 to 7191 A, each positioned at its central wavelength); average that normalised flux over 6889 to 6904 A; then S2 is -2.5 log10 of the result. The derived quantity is -0.06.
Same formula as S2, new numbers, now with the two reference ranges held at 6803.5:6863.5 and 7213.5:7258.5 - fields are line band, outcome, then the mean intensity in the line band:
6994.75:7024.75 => -0.04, 19.1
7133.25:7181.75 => 0.02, 18.1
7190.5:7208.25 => 0.06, 17.4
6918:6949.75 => -0.02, 18.9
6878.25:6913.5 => -0.08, 19.9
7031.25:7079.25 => -0.02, 18.7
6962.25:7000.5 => -0.06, 19.5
